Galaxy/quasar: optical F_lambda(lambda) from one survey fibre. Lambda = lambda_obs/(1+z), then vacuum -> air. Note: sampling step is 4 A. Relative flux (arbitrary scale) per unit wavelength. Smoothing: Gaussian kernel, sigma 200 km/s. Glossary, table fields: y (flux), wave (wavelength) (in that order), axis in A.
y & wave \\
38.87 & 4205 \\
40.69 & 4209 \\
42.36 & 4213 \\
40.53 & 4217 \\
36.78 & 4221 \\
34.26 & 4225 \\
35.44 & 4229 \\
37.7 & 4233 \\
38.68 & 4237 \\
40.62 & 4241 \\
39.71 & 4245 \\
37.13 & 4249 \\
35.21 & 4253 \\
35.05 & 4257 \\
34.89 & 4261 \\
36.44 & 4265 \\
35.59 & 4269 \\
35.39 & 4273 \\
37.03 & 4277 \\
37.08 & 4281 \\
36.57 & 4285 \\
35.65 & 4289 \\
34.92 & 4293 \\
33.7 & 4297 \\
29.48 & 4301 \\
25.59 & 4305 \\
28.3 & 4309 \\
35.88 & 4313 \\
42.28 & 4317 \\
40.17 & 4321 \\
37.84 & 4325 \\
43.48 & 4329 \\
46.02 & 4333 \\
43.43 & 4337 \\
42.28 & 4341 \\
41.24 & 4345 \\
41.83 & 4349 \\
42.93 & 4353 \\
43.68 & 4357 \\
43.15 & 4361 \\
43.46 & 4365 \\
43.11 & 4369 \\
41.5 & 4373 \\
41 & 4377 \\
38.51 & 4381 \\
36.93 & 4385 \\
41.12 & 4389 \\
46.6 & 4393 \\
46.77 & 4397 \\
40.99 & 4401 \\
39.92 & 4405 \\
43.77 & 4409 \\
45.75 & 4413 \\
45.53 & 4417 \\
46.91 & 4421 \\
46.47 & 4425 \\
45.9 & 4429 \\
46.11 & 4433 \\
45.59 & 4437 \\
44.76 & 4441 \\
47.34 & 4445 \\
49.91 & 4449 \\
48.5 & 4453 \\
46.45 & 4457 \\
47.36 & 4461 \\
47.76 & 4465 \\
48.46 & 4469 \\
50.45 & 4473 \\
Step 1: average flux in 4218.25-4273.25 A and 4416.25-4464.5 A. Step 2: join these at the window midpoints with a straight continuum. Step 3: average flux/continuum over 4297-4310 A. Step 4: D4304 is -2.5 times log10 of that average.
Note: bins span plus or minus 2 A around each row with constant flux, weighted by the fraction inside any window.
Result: 0.354 mag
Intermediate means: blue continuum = 36.7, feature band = 28.7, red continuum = 46.8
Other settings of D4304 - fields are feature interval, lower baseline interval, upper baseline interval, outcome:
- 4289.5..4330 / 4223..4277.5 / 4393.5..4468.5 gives 0.139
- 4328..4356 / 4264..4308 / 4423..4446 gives -0.119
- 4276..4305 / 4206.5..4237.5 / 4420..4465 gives 0.195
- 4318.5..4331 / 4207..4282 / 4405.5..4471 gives 0.016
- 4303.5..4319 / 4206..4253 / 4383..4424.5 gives 0.223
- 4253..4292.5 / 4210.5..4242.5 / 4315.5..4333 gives 0.112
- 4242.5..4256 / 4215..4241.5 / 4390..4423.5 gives 0.030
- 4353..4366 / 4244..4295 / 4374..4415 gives -0.075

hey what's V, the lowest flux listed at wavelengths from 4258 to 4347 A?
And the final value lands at 25.59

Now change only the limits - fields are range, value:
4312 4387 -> 35.88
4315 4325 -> 37.84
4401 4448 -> 39.92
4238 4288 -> 34.89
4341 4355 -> 41.24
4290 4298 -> 33.7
